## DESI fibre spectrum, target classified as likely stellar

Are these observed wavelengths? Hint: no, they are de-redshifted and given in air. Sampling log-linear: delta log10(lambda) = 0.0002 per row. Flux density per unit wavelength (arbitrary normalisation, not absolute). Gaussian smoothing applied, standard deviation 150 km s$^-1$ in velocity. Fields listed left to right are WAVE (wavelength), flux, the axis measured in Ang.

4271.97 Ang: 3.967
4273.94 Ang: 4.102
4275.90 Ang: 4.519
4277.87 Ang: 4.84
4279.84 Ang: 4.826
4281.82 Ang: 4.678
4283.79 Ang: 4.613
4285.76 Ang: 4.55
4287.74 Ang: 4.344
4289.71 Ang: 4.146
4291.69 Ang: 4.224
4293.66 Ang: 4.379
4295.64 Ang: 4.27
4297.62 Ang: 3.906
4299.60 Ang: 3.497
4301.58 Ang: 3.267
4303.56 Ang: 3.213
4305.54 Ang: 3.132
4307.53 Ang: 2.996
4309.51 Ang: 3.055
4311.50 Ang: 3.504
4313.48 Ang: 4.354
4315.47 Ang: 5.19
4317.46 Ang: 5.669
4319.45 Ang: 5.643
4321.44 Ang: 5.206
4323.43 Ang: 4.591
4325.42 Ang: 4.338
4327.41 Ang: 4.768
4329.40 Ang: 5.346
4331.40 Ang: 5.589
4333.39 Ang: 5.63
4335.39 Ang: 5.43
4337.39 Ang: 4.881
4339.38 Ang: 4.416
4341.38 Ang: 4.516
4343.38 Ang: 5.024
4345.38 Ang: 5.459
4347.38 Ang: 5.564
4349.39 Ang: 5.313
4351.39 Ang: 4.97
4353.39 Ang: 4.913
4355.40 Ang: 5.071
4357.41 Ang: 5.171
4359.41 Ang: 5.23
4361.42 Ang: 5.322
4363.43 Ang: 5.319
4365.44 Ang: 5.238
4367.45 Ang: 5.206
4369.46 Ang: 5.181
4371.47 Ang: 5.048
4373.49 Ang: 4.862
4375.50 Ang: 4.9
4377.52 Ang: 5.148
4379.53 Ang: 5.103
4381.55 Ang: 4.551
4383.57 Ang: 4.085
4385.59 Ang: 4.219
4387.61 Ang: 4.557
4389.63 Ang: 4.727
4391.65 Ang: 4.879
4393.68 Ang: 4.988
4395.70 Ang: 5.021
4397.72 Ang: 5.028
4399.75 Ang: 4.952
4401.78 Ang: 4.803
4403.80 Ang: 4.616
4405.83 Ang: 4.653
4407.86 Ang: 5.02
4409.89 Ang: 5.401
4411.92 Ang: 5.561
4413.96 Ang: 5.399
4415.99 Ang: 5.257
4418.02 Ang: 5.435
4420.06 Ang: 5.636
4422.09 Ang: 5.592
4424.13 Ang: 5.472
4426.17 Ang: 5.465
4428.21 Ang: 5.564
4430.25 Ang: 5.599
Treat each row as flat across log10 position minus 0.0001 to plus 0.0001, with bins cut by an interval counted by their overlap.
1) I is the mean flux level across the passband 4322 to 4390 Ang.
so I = 4.99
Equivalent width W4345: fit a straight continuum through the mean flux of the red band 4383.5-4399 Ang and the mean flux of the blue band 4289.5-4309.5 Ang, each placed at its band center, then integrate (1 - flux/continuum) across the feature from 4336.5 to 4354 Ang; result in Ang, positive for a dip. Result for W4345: -3.42 Ang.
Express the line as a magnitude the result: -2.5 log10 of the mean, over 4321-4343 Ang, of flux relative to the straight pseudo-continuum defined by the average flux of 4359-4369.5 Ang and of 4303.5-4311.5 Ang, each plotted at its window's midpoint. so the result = -0.226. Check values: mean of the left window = 3.13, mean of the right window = 5.26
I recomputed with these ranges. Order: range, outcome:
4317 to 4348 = 5.12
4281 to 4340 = 4.43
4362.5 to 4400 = 4.89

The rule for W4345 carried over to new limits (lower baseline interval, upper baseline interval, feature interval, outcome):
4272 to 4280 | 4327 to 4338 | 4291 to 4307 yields 3.7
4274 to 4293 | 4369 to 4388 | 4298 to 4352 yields 0.2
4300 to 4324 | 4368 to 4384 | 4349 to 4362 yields -1.3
